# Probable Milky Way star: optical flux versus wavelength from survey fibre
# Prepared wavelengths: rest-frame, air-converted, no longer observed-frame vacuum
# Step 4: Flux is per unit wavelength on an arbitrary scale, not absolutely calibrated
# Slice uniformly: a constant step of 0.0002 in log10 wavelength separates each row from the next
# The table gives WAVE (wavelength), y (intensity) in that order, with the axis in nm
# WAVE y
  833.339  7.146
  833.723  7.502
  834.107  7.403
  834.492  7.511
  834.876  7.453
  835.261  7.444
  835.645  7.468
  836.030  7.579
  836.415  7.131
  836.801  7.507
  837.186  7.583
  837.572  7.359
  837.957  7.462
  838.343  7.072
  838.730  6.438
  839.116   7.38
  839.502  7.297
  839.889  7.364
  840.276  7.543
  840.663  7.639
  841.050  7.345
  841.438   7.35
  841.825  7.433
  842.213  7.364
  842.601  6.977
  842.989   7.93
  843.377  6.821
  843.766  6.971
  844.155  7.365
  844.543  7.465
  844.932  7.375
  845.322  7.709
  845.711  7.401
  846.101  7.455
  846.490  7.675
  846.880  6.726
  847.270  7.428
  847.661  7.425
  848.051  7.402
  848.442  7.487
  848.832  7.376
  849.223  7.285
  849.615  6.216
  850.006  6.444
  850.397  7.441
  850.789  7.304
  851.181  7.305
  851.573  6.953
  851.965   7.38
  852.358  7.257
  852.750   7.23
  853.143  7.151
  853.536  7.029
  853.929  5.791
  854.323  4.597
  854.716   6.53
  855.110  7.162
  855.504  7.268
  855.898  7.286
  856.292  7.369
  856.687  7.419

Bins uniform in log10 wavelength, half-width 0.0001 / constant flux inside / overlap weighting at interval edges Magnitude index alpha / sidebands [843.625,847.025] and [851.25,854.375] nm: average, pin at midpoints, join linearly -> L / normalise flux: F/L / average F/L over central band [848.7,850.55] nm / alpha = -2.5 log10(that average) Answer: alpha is 0.02 mag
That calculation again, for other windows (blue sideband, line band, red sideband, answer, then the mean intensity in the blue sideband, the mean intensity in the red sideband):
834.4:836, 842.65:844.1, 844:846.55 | 0.04 mag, 7.48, 7.49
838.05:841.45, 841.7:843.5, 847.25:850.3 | -0.01 mag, 7.27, 7.13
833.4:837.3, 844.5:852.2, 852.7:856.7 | -0.04 mag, 7.44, 6.76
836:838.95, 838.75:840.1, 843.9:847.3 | 0.01 mag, 7.25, 7.39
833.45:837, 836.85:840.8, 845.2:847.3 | 0.02 mag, 7.44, 7.39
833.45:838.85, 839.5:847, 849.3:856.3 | -0.03 mag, 7.36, 6.87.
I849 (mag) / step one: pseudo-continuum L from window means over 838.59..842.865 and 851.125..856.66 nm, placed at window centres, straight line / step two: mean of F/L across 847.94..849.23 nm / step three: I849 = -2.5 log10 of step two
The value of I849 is -0.05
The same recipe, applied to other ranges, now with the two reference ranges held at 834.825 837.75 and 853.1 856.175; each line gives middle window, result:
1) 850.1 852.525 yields -0.08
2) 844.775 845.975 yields -0.07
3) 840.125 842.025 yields -0.04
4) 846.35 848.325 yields -0.06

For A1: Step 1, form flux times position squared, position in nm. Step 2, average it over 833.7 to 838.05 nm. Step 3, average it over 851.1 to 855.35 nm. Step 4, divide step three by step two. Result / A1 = 0.94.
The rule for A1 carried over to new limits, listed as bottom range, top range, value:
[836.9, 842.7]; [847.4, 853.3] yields 1.01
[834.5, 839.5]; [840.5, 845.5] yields 1.02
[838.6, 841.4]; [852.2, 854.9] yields 0.92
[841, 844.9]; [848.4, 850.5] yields 0.97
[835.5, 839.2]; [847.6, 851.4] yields 1.01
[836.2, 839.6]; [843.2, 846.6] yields 1.03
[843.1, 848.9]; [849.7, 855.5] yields 0.94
